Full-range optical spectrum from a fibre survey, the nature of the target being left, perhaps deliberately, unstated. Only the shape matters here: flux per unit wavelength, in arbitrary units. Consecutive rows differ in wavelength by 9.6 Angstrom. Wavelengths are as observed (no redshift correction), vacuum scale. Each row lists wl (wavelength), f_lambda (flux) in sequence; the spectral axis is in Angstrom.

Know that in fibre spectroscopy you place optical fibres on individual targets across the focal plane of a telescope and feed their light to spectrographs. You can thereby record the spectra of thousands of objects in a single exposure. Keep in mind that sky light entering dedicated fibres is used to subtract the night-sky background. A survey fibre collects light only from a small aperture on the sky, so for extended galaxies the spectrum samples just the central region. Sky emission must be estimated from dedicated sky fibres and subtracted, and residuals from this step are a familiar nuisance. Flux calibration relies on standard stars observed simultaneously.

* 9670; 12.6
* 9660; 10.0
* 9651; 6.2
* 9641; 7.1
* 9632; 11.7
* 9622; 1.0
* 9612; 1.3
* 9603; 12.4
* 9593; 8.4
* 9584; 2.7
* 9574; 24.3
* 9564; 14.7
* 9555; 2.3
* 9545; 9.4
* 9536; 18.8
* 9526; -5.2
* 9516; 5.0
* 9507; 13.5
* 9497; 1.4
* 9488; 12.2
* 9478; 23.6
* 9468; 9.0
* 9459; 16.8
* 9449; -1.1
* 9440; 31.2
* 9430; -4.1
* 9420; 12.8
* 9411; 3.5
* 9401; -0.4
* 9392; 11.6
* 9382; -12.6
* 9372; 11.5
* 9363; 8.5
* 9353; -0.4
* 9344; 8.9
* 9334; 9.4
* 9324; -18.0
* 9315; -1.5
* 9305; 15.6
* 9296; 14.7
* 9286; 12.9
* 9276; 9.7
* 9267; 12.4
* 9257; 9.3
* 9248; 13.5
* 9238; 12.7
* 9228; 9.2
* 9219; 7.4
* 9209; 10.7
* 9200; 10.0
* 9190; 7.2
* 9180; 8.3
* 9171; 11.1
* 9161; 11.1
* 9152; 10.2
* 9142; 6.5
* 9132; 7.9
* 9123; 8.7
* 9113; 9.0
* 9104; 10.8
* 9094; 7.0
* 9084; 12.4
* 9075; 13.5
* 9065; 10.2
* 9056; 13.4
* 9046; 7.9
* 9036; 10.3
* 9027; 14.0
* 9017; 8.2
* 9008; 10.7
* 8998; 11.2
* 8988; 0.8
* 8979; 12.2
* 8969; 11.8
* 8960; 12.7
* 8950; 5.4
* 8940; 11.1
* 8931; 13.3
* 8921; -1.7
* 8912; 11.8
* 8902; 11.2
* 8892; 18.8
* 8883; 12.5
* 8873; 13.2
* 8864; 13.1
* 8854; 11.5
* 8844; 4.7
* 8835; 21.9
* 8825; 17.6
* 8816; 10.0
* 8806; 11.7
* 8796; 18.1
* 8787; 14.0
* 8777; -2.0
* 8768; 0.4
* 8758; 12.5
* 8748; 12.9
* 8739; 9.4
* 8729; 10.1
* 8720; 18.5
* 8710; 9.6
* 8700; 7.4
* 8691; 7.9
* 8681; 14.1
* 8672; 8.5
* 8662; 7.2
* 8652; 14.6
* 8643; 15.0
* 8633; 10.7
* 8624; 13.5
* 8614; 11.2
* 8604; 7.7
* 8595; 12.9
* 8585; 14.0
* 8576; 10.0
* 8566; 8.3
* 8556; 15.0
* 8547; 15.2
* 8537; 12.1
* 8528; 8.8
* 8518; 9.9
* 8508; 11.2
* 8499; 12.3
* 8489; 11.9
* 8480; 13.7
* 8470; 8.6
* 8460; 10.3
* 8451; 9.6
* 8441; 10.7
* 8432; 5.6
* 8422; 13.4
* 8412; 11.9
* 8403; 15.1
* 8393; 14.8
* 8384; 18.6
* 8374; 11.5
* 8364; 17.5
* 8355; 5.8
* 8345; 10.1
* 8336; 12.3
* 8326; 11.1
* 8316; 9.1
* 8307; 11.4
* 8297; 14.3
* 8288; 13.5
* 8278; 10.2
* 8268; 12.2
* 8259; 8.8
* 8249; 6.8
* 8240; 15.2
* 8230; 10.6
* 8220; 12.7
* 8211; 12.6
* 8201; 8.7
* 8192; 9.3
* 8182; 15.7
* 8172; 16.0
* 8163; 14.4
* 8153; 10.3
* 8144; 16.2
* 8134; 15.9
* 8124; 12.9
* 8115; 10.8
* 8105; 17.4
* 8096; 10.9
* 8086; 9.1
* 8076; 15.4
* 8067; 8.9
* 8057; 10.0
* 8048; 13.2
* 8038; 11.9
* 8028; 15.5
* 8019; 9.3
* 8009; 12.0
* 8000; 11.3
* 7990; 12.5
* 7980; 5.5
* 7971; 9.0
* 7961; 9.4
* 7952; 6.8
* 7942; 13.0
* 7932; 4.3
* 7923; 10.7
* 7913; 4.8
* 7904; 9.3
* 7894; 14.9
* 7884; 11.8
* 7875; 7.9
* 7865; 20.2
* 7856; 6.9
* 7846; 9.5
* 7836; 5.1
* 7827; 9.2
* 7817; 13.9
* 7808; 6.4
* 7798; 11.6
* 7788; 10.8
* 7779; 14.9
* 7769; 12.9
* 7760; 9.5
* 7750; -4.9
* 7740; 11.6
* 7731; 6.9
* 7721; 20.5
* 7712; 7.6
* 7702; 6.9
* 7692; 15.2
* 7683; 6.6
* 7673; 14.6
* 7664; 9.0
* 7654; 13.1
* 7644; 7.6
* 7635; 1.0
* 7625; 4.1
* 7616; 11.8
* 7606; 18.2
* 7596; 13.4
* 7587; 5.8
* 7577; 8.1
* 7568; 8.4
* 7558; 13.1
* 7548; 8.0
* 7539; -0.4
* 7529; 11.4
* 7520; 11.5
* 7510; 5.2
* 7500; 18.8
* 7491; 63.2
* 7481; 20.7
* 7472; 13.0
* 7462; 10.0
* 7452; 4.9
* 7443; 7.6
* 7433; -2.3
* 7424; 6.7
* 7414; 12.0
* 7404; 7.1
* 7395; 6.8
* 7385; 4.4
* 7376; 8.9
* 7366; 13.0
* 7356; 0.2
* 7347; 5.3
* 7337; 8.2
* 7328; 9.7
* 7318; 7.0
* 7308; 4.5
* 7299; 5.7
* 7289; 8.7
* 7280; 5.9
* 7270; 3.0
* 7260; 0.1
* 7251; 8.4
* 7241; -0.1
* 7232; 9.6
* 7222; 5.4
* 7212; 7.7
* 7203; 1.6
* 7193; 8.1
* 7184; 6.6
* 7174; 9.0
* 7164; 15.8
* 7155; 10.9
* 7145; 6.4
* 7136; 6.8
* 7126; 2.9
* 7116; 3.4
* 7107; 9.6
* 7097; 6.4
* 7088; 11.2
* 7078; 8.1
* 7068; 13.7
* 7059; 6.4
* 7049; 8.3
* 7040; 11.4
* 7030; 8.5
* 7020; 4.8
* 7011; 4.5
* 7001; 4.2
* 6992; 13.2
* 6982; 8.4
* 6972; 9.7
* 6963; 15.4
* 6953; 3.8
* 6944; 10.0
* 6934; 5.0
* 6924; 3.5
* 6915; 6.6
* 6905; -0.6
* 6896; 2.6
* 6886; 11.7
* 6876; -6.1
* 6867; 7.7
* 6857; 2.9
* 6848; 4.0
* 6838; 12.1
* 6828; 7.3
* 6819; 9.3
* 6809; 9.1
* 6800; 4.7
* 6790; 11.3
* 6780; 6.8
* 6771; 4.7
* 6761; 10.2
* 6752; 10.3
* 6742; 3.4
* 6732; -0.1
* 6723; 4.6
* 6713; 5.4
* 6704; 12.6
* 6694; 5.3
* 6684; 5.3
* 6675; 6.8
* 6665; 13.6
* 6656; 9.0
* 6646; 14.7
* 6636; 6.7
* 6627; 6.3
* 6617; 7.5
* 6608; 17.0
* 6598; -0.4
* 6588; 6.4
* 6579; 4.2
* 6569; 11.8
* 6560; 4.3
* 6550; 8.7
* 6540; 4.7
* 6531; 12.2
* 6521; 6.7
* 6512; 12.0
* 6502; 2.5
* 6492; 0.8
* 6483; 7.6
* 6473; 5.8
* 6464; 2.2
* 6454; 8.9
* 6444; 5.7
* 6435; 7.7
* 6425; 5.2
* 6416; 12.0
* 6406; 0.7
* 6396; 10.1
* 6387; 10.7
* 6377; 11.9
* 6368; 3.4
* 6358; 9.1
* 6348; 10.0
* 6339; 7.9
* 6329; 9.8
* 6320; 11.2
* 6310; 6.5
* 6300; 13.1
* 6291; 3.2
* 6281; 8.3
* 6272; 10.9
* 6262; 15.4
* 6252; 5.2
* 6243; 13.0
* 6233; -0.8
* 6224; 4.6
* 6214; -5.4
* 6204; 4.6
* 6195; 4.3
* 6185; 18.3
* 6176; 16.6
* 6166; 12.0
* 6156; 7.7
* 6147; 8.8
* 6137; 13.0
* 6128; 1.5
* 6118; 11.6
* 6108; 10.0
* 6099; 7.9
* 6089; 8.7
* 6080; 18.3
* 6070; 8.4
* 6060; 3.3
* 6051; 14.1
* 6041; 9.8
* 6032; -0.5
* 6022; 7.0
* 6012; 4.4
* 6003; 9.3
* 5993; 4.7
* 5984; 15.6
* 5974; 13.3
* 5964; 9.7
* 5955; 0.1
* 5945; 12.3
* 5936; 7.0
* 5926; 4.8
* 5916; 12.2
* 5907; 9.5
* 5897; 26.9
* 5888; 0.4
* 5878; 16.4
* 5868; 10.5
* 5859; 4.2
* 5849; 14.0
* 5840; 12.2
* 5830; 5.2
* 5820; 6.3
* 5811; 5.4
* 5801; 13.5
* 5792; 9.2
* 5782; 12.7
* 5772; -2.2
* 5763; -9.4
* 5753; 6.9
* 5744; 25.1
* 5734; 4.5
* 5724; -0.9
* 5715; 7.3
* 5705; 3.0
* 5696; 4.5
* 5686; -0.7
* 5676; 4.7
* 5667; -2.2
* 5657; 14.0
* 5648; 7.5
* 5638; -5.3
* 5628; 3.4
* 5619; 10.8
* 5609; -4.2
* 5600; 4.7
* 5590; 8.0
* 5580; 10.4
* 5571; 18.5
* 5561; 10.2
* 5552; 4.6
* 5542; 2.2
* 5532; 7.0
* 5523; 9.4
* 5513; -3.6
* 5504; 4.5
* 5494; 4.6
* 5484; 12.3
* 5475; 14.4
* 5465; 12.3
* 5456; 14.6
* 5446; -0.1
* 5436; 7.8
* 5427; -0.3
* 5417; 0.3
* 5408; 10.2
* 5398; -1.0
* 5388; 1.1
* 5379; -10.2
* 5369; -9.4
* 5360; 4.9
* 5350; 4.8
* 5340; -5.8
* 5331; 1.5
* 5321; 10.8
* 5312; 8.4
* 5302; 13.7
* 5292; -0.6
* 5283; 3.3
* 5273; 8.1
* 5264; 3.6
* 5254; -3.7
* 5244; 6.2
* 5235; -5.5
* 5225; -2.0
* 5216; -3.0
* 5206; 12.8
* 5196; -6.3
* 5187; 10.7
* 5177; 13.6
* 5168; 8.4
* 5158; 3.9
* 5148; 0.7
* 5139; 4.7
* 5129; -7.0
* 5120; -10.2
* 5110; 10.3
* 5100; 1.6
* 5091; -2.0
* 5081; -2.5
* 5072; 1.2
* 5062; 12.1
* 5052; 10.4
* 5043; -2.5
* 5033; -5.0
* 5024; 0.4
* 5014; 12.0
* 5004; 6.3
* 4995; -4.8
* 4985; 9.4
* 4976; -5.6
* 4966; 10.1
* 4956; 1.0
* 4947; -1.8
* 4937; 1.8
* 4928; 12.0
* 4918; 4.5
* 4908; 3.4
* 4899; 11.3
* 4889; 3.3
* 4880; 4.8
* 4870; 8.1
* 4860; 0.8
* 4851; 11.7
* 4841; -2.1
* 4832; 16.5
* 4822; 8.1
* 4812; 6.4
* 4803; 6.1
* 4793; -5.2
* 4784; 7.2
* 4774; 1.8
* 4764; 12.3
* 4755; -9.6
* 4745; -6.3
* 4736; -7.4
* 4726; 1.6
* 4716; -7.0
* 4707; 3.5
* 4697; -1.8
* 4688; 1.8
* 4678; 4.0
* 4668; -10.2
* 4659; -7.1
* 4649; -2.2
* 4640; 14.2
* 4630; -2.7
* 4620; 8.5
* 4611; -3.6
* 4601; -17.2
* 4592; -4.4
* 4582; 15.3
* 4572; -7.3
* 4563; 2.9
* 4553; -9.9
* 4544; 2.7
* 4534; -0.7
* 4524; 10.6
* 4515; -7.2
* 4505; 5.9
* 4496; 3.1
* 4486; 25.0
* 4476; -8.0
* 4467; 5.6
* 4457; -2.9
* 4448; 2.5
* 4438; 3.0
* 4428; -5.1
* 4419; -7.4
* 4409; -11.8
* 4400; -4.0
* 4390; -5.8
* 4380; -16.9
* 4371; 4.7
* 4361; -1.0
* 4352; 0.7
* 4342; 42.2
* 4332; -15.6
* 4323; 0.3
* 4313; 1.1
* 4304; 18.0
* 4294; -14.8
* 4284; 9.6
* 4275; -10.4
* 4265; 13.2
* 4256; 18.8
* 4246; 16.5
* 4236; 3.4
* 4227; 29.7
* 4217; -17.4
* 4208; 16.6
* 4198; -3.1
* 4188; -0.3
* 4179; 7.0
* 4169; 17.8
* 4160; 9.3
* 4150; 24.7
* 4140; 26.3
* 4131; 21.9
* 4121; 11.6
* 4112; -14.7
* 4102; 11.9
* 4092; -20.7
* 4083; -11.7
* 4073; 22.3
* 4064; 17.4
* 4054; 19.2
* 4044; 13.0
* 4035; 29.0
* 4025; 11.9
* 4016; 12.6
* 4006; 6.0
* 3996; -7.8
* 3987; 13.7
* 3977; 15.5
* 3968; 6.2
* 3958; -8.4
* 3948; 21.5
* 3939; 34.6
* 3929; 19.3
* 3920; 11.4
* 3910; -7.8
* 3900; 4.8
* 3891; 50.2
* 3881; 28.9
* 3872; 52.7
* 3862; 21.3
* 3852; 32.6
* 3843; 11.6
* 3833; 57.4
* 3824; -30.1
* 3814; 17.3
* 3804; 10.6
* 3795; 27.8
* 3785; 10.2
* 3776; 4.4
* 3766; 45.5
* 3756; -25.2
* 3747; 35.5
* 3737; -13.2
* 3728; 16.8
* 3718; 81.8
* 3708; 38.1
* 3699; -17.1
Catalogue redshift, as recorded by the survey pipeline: 1.009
